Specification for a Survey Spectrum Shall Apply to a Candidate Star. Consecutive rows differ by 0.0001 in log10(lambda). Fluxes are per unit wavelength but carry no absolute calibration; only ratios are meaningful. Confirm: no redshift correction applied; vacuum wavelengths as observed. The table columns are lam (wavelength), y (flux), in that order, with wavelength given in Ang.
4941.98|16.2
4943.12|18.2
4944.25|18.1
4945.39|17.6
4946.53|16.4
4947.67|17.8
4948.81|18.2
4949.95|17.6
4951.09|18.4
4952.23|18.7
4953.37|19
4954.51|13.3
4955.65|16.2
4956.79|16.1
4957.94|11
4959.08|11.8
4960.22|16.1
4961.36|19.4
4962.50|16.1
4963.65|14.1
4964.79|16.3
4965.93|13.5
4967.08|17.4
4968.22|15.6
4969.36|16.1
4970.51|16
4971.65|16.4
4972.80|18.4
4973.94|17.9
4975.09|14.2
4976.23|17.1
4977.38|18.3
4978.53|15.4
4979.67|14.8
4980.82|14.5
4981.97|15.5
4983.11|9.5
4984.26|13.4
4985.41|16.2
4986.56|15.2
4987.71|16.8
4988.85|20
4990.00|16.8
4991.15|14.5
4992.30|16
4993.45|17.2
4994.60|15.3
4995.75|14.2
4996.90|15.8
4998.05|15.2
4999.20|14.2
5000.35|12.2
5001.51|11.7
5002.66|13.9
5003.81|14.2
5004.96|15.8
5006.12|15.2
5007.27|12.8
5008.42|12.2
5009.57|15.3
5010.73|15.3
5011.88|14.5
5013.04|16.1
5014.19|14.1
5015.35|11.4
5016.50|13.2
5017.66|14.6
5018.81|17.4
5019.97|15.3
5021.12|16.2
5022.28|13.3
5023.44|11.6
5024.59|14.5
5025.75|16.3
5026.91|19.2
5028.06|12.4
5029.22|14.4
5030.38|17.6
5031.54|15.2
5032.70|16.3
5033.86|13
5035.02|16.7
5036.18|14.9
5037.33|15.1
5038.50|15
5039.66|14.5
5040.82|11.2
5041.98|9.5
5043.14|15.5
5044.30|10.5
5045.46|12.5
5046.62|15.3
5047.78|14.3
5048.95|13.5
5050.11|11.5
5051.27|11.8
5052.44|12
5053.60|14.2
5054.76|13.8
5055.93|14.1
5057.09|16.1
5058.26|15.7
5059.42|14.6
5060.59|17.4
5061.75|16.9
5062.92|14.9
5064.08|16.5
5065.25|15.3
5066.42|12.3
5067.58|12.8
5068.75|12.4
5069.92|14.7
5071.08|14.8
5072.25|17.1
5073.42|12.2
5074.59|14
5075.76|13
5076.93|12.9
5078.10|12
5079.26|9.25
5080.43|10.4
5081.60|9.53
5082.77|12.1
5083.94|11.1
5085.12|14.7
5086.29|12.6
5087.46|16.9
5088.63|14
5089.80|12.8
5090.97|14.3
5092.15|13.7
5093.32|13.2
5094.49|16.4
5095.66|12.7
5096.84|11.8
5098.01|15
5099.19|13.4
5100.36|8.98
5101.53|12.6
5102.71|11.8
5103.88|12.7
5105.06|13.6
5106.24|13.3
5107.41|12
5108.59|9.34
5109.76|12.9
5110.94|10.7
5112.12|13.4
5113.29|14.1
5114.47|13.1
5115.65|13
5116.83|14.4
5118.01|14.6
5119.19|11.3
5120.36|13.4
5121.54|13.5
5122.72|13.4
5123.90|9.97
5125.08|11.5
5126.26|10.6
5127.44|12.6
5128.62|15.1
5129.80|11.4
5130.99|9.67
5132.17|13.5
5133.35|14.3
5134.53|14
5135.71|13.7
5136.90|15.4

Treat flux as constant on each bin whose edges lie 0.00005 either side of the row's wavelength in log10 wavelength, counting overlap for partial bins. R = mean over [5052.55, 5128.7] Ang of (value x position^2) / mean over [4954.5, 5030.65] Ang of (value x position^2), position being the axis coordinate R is 0.91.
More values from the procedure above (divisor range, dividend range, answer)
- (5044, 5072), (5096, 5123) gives 0.92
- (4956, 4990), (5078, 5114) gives 0.85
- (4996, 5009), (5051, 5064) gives 1.09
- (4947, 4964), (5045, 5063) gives 0.91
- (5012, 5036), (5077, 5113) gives 0.87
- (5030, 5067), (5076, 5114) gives 0.90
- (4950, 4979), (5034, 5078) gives 0.90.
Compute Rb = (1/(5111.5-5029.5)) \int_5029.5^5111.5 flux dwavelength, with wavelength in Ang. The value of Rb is 13.5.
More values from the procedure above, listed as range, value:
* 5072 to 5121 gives 12.8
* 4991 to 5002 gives 14.6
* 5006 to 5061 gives 14.3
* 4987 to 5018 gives 14.8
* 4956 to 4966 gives 15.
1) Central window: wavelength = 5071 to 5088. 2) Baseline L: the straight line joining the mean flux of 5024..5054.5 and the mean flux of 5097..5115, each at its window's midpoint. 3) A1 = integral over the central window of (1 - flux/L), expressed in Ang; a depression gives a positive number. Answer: 0.4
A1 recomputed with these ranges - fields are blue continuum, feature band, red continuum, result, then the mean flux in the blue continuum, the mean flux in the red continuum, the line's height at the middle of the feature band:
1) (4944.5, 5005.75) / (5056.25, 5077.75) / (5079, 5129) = -1.6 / 15.7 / 12.7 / 13.6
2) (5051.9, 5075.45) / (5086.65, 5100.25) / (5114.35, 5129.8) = -0.2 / 14.6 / 12.7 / 13.6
